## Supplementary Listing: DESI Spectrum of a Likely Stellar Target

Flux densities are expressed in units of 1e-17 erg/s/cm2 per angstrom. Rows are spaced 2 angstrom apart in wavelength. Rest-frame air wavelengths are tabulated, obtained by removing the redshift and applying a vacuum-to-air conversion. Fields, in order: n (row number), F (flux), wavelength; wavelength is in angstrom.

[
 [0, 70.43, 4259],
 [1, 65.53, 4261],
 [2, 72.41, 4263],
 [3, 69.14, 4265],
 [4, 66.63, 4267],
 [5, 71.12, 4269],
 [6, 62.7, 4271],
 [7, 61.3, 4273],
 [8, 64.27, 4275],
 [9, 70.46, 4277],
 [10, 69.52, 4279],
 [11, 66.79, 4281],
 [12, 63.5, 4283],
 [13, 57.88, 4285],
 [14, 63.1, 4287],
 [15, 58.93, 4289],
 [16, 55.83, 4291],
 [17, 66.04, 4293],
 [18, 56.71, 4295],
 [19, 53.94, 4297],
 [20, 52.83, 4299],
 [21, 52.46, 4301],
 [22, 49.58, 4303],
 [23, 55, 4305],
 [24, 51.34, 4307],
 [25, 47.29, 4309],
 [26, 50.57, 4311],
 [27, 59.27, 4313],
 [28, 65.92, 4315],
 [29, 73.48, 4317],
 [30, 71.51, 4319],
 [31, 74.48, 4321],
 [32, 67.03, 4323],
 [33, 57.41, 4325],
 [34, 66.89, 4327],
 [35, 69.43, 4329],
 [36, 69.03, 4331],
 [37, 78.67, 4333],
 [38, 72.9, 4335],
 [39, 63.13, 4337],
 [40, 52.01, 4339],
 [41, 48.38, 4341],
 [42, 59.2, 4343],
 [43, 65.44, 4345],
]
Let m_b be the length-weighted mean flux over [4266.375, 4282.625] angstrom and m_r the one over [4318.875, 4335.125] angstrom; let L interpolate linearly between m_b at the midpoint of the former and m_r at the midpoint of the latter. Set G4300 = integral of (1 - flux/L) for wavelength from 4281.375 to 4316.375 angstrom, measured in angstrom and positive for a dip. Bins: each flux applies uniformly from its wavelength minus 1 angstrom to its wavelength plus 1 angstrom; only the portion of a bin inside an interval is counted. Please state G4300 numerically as 5.7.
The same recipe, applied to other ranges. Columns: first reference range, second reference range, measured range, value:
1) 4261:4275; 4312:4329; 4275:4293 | 0.9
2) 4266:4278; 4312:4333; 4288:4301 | 1.9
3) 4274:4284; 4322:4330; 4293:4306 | 2.3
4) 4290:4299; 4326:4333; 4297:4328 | 2.2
